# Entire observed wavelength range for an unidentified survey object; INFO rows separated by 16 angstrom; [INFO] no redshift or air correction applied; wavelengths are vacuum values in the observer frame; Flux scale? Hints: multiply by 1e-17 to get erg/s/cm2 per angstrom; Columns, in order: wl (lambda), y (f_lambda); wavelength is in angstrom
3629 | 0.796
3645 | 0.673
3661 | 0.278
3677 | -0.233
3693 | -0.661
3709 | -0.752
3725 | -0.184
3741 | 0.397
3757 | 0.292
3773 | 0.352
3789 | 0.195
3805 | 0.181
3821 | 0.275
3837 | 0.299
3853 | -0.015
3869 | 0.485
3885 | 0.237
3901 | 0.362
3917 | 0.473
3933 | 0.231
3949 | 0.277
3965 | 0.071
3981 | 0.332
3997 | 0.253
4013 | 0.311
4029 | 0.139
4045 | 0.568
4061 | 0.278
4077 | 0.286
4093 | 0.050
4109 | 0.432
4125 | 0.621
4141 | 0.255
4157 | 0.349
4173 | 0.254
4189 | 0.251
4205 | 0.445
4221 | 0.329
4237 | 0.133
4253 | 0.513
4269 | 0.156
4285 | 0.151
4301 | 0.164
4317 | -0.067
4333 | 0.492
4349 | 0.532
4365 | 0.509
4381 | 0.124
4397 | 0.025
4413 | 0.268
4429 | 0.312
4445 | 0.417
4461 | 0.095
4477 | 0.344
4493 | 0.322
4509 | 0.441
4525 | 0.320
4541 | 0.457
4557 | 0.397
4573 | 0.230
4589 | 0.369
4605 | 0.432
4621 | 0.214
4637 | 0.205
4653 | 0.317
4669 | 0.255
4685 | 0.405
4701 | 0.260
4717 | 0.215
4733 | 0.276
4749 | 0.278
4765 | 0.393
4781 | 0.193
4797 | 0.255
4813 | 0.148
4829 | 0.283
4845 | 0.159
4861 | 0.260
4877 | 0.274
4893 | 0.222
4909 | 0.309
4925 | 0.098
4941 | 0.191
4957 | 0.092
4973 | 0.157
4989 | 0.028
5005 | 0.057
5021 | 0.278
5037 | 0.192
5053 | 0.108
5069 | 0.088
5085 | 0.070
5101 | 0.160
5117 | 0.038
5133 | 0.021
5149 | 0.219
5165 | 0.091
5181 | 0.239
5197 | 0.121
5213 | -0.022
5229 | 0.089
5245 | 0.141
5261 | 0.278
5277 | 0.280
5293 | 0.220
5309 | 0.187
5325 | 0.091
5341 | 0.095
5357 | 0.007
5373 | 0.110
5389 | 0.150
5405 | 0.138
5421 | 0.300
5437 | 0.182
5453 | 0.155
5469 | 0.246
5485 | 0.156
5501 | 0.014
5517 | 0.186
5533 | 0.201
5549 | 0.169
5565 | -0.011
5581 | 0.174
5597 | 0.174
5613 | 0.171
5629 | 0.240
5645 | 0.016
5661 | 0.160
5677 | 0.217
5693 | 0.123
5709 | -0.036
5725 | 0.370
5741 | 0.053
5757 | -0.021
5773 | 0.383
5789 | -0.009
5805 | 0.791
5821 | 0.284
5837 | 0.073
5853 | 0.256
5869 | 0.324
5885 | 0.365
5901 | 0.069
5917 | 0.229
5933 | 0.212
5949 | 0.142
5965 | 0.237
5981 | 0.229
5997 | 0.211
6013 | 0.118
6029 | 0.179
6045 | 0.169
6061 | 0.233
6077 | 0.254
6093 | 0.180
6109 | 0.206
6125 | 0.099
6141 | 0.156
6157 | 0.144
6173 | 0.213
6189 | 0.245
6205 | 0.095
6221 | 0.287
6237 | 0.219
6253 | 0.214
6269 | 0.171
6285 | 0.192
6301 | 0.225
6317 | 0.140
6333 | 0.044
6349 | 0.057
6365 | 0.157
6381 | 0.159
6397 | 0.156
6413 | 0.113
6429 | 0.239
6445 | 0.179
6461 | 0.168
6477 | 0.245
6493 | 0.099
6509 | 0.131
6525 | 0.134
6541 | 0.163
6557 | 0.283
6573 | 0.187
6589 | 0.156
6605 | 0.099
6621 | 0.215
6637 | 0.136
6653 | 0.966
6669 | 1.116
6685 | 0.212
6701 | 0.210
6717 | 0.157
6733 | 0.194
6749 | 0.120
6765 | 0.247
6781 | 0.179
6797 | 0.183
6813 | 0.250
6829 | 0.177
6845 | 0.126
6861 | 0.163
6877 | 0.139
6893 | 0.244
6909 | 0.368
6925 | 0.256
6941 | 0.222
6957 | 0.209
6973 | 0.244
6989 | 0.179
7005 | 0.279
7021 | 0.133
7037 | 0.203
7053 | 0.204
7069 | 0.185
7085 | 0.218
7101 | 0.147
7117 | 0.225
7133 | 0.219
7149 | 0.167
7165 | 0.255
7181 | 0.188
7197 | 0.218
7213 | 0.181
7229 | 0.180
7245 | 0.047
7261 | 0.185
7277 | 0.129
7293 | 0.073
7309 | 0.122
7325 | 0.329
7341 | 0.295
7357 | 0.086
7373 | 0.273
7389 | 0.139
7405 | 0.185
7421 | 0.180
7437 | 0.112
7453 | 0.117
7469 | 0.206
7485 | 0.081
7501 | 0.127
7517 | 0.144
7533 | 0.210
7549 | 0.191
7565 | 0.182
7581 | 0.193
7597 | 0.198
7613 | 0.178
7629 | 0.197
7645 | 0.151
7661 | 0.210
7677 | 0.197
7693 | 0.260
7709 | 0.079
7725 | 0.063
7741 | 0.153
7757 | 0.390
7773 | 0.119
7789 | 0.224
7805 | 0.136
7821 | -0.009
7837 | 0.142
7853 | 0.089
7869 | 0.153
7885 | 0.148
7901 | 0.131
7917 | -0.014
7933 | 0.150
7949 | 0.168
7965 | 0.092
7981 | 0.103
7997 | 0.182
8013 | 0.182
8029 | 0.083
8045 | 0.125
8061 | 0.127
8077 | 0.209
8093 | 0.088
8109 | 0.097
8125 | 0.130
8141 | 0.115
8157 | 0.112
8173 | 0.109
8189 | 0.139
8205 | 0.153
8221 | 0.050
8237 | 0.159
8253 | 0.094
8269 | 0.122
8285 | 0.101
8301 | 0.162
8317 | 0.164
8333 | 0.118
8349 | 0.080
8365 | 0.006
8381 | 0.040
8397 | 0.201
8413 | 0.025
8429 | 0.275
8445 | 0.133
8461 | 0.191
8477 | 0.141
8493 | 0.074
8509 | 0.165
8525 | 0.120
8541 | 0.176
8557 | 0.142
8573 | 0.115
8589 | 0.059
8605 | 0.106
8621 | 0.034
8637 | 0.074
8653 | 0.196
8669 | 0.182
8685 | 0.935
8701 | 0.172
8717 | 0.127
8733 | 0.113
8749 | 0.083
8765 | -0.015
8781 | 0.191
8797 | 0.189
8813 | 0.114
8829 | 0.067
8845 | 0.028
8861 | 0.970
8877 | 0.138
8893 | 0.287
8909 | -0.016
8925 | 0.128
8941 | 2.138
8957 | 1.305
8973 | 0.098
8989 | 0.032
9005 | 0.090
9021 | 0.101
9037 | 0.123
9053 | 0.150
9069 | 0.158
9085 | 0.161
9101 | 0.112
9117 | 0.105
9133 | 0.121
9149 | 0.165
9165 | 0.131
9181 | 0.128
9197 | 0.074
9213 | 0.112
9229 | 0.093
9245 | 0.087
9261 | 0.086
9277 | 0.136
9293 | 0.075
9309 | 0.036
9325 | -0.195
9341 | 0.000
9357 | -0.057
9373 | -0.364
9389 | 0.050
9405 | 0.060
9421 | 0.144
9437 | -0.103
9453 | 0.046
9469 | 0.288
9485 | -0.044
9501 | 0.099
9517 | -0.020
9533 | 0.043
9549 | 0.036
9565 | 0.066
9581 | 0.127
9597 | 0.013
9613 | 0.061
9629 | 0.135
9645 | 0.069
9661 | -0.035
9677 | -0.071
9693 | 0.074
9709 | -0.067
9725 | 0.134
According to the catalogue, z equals 0.79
